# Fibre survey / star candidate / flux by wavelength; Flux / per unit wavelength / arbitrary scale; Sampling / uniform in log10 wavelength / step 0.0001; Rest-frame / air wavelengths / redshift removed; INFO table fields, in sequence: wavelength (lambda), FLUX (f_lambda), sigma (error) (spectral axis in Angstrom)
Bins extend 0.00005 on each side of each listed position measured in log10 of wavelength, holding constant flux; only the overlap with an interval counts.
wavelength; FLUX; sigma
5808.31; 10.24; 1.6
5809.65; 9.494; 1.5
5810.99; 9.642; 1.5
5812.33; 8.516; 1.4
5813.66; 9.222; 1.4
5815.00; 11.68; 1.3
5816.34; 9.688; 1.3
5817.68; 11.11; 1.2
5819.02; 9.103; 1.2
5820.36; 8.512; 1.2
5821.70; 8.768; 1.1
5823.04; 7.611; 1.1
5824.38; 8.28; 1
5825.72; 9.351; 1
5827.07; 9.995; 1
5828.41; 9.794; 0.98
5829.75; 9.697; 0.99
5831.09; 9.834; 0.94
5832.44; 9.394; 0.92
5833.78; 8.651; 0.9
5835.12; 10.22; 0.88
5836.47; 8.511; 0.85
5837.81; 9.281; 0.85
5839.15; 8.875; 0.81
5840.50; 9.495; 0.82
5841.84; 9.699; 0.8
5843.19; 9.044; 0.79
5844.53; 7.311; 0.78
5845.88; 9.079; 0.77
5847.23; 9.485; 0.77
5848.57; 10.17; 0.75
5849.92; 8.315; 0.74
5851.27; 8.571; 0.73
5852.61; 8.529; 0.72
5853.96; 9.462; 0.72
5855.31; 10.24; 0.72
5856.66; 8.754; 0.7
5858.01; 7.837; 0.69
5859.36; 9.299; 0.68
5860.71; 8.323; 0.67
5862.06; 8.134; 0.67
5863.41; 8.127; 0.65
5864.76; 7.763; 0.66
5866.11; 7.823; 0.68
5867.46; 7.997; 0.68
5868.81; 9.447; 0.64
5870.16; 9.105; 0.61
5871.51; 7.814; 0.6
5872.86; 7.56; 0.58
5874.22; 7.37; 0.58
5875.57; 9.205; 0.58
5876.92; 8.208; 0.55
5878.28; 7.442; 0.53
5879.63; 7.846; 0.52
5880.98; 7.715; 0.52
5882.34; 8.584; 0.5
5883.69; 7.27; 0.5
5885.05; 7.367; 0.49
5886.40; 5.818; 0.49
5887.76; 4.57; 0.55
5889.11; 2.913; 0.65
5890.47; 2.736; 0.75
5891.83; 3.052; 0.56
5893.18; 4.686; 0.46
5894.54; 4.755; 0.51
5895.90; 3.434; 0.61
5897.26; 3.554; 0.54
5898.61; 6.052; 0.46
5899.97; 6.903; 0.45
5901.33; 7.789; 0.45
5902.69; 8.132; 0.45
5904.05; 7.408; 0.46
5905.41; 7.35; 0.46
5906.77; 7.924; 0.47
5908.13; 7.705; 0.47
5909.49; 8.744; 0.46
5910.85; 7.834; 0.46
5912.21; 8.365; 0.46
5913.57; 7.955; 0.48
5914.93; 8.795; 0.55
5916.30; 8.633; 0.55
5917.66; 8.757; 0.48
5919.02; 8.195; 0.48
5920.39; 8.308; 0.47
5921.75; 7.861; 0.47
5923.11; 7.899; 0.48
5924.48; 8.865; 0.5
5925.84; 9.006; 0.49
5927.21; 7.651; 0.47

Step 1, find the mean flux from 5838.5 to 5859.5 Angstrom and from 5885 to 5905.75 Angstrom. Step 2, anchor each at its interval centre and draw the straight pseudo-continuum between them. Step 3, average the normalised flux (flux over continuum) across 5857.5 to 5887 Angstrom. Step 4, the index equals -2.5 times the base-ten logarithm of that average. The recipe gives -0.13 mag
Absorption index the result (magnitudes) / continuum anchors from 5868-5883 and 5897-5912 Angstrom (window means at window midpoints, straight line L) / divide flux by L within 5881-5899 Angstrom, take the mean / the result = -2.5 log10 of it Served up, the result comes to 0.47 mag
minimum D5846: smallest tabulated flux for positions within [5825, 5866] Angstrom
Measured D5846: 7.311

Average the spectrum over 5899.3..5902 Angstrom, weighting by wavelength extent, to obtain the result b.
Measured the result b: 7.34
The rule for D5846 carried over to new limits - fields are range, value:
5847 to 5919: 2.736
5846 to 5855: 8.315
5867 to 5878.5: 7.37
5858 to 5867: 7.763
